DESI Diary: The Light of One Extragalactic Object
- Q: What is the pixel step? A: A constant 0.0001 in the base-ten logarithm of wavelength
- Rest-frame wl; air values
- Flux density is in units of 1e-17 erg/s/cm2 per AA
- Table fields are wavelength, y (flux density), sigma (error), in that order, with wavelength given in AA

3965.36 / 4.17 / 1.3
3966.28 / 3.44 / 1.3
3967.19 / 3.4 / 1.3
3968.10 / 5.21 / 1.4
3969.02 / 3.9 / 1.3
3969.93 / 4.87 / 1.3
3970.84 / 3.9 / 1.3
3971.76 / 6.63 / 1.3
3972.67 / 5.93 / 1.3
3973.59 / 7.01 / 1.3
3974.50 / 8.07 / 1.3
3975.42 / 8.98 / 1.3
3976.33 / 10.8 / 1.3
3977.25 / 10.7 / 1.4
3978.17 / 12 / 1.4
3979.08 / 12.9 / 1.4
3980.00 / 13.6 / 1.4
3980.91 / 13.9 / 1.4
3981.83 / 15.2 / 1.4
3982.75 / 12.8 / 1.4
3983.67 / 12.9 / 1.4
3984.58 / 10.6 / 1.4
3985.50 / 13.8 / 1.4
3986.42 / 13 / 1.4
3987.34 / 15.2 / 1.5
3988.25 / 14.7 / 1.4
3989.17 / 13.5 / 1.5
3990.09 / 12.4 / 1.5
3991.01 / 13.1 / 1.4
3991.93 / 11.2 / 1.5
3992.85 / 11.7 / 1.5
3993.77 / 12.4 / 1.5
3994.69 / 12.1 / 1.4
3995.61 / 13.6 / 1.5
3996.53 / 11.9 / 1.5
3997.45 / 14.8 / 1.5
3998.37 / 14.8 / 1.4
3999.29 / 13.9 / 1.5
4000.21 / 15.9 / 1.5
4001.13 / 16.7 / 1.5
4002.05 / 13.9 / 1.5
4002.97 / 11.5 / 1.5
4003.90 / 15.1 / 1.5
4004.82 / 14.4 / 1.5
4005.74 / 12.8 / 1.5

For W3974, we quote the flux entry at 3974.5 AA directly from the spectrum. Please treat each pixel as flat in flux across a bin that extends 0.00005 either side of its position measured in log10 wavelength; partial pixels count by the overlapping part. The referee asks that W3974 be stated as 8.07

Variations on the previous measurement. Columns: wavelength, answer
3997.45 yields 14.8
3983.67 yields 12.9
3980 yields 13.6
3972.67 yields 5.93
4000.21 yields 15.9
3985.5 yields 13.8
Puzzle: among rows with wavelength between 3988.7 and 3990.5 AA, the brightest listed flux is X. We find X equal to 13.5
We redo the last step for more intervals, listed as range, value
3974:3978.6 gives 12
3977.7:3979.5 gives 12.9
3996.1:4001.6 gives 16.7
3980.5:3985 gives 15.2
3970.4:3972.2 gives 6.63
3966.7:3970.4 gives 5.21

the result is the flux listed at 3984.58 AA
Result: 10.6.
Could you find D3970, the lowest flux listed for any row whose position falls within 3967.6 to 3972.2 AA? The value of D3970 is 3.9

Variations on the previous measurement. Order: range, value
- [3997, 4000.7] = 13.9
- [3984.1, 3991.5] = 10.6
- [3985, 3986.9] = 13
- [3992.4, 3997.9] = 11.7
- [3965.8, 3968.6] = 3.4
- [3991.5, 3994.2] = 11.2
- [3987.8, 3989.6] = 13.5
